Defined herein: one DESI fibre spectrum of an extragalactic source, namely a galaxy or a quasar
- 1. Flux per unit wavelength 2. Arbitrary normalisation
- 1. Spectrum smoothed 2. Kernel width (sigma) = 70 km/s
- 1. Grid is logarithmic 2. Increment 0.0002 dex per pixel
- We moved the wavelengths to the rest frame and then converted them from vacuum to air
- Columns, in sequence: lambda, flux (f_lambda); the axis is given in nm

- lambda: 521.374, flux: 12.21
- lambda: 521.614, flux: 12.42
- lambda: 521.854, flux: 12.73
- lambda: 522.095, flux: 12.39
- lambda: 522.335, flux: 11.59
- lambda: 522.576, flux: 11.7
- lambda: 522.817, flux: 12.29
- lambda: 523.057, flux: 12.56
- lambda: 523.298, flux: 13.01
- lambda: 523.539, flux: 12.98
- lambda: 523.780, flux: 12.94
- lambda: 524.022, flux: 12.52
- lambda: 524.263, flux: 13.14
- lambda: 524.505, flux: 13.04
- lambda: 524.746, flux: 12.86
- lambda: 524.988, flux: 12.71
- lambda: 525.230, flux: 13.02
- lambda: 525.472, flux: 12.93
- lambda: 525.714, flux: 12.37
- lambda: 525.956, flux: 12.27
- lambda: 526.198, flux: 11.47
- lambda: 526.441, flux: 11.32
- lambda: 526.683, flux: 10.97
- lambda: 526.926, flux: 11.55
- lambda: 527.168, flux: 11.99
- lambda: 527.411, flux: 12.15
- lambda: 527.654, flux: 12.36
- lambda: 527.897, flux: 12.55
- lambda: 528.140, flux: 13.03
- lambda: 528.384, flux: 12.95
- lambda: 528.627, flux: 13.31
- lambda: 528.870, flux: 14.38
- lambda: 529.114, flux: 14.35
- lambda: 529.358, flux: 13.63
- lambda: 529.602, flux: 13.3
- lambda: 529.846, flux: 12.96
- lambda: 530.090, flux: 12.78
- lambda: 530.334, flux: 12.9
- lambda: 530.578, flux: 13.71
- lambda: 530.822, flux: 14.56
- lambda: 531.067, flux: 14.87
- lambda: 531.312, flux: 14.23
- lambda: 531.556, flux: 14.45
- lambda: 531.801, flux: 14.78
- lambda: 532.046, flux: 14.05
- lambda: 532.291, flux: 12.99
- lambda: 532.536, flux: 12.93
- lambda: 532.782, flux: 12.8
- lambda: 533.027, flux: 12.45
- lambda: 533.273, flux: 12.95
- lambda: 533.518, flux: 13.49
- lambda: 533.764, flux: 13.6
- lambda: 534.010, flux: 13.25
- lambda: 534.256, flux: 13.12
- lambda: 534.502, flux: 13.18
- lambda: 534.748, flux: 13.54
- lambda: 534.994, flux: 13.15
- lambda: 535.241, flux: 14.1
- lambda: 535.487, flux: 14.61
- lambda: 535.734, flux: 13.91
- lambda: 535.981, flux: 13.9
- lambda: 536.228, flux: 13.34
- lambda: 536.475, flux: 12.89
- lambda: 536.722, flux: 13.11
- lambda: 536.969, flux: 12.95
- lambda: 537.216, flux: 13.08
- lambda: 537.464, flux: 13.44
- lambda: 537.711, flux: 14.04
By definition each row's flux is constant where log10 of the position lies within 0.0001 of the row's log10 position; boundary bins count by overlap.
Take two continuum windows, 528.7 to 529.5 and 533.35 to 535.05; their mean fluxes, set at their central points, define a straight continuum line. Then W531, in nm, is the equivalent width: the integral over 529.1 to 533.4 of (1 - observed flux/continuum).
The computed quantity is 0.05 nm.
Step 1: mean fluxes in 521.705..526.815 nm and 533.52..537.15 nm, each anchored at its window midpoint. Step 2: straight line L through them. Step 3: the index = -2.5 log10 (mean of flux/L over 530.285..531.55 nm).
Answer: -0.09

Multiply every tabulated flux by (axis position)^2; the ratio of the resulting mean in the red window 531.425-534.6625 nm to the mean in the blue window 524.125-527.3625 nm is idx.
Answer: 1.12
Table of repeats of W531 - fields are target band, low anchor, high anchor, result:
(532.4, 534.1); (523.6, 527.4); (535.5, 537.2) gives 0.01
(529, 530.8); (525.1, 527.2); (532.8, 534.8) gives -0.12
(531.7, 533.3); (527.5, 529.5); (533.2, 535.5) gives 0.02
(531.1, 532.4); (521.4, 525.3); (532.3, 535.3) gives -0.11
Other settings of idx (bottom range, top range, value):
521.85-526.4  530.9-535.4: 1.12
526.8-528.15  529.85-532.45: 1.15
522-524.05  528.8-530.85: 1.12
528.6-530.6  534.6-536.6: 1.04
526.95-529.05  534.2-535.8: 1.09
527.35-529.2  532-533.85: 1.02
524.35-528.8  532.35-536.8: 1.11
